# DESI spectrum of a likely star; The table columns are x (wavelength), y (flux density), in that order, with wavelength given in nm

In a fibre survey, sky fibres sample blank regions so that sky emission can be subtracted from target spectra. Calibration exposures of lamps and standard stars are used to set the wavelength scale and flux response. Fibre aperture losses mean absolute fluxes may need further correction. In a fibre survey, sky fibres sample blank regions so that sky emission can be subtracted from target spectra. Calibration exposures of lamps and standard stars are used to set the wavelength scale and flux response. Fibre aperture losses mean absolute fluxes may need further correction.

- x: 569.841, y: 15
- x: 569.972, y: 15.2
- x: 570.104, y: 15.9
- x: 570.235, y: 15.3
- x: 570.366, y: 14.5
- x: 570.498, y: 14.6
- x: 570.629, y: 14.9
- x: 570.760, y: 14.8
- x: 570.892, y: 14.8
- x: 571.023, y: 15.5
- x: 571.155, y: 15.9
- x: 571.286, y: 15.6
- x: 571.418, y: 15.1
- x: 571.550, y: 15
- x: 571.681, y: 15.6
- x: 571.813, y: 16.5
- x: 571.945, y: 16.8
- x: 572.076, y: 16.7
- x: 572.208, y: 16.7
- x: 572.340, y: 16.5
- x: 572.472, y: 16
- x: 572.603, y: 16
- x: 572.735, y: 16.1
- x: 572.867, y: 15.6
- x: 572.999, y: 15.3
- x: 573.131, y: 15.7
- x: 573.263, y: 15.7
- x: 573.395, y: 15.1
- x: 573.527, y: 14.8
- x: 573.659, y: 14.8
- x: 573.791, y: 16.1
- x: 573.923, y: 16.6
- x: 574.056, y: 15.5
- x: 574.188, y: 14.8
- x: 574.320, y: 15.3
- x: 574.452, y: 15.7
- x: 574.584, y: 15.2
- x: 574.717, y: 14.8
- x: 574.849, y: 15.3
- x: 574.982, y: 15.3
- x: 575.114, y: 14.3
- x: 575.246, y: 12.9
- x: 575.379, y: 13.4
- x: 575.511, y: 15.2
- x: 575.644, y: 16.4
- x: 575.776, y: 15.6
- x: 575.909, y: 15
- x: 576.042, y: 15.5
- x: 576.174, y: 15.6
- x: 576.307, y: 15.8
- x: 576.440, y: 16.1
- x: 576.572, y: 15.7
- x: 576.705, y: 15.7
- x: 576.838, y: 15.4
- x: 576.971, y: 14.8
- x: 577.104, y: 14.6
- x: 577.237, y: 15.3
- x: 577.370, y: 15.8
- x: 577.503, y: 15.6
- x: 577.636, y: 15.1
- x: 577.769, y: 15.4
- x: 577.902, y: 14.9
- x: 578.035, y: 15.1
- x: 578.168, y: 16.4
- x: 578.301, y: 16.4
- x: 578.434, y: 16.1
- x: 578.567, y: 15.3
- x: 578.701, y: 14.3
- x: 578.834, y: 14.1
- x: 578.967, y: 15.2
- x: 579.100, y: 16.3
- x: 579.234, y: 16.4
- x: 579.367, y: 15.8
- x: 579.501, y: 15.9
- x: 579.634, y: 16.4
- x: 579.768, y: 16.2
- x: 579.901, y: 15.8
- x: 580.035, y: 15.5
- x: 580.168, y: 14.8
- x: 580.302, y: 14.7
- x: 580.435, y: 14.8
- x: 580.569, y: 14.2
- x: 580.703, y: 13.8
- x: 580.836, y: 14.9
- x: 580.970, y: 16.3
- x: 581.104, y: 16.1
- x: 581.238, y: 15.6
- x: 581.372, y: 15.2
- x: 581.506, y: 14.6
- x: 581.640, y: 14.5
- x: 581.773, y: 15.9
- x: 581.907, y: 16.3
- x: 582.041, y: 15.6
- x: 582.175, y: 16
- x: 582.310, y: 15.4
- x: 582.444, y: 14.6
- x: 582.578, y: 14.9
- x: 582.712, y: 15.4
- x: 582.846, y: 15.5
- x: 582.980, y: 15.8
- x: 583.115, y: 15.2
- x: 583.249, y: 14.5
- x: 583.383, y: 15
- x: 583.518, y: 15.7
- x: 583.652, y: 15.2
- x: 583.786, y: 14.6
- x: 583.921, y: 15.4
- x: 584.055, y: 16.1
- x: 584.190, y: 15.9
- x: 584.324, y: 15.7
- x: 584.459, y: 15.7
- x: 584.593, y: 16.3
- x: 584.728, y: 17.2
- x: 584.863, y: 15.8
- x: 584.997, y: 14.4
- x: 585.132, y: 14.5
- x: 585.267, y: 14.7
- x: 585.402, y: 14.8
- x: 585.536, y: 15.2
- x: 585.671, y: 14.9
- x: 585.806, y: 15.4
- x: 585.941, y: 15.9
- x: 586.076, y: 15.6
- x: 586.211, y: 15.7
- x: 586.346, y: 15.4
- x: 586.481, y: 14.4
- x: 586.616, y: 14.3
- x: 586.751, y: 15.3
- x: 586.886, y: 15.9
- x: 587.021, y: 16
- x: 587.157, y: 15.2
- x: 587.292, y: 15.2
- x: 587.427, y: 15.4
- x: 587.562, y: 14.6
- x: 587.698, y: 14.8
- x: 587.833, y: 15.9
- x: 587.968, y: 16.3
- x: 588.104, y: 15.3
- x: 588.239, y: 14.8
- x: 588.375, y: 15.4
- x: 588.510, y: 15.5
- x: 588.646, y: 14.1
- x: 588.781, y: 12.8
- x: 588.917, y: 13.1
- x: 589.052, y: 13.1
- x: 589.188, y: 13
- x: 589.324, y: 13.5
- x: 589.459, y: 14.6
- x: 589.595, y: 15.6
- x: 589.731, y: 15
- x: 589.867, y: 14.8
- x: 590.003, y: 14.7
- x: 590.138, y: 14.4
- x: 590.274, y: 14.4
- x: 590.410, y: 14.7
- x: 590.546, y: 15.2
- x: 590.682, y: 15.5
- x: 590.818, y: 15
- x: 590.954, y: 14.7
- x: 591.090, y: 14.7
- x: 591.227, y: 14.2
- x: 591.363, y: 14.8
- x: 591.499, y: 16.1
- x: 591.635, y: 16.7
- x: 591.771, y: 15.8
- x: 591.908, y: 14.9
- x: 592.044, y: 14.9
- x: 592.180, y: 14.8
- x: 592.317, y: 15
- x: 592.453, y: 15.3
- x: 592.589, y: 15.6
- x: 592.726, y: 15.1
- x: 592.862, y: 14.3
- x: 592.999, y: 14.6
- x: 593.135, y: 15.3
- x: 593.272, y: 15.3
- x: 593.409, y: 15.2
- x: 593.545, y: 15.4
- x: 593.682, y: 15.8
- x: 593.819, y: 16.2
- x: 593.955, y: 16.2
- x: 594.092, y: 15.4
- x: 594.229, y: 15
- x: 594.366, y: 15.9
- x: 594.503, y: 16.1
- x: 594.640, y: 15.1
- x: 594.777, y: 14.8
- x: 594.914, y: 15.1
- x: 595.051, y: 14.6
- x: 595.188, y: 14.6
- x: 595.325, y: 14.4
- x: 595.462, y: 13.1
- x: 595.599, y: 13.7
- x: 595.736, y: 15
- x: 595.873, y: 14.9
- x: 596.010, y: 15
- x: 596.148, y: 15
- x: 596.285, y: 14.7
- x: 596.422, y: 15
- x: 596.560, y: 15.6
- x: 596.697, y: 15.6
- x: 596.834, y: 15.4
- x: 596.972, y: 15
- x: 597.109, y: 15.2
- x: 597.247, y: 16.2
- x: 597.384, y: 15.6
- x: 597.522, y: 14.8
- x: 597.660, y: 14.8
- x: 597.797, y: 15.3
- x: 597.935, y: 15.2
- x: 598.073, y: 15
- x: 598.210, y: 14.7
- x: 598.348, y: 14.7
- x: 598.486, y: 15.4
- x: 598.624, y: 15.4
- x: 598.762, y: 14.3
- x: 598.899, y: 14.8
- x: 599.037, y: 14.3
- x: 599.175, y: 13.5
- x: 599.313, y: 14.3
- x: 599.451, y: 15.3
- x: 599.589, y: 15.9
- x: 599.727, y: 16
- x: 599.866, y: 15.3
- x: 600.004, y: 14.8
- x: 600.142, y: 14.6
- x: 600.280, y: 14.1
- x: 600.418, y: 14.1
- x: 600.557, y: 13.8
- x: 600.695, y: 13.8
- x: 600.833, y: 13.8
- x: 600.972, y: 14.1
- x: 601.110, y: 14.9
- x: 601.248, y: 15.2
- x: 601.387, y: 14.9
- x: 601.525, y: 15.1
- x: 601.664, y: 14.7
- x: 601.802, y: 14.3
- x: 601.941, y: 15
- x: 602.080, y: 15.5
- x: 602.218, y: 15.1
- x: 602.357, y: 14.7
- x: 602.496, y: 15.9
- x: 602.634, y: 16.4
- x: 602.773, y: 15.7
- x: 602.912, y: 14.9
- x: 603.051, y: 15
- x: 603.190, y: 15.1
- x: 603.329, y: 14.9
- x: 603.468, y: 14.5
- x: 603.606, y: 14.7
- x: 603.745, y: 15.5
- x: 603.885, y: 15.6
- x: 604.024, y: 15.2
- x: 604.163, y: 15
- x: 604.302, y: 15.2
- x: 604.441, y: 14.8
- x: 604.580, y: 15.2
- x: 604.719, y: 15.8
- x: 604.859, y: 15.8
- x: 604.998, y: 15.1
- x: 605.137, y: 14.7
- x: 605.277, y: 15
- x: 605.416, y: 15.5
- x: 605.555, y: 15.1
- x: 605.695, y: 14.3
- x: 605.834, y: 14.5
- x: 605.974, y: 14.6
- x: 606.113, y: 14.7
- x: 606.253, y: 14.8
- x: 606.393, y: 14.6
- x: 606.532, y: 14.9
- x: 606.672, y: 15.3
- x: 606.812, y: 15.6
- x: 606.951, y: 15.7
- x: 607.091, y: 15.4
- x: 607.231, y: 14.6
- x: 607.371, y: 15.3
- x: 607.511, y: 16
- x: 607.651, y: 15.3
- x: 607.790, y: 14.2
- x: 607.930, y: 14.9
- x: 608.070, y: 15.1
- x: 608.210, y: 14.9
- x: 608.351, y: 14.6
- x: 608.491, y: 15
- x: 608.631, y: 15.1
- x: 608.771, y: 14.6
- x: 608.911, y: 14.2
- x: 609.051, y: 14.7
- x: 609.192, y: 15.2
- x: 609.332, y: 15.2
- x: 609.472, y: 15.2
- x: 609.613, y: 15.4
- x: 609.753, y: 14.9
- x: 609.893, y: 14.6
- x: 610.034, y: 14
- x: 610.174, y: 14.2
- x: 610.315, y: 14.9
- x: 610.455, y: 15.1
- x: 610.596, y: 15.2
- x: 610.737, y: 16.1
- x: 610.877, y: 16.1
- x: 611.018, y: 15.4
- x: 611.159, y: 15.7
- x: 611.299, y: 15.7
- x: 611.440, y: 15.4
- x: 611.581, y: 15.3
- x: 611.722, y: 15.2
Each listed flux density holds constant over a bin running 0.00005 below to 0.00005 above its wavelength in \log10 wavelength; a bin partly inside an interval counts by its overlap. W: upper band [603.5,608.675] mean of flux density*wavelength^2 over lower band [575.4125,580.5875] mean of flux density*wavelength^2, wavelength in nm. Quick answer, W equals 1.07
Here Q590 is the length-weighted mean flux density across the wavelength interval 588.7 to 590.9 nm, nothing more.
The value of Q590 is 14.3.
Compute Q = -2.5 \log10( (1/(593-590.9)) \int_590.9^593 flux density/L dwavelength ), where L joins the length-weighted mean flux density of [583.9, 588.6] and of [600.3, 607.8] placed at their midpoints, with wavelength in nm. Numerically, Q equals 0.011 mag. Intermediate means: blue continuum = 15.4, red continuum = 15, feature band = 15.1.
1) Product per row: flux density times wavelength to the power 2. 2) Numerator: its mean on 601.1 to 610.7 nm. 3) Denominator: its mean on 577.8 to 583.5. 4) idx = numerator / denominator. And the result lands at 1.06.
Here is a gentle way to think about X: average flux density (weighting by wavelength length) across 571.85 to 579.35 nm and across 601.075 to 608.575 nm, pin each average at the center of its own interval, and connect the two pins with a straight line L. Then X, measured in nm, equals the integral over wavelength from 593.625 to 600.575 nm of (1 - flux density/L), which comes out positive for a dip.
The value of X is 0.08 nm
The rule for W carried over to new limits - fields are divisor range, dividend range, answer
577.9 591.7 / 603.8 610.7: 1.06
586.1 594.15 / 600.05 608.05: 1.05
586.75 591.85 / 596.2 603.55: 1.04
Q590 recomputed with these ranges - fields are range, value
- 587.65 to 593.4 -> 14.9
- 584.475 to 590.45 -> 15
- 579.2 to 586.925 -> 15.4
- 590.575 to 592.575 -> 15.2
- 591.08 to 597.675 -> 15.1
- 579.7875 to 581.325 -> 15.2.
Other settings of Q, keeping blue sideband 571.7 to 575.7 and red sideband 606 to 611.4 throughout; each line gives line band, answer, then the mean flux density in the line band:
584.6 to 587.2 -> 0.00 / 15.3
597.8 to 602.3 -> 0.03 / 14.8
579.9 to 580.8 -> 0.05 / 14.7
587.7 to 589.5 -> 0.06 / 14.4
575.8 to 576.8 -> -0.01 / 15.6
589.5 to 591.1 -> 0.03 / 14.9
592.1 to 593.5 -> 0.01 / 15.1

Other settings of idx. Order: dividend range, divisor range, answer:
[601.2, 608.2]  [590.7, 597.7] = 1.03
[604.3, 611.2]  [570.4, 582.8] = 1.08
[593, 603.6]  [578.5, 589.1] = 1.03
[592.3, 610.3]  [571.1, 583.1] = 1.05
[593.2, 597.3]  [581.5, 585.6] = 1.02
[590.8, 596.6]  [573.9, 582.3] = 1.04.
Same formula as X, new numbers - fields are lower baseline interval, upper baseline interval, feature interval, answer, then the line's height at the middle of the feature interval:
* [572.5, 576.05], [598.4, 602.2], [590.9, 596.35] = -0.083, 14.9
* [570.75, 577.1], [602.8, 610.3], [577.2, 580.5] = -0.024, 15.4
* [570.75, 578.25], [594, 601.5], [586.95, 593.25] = 0.075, 15.1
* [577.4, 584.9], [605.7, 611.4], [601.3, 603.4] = -0.003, 15.1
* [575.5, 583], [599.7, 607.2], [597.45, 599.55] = 0.036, 15.1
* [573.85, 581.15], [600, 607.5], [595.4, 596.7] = 0.030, 15.1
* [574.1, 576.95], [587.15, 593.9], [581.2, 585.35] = -0.092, 15.1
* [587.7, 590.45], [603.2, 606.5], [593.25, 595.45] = -0.083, 14.7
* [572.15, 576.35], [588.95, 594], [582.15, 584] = -0.005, 15.2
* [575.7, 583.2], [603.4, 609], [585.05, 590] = 0.133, 15.3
